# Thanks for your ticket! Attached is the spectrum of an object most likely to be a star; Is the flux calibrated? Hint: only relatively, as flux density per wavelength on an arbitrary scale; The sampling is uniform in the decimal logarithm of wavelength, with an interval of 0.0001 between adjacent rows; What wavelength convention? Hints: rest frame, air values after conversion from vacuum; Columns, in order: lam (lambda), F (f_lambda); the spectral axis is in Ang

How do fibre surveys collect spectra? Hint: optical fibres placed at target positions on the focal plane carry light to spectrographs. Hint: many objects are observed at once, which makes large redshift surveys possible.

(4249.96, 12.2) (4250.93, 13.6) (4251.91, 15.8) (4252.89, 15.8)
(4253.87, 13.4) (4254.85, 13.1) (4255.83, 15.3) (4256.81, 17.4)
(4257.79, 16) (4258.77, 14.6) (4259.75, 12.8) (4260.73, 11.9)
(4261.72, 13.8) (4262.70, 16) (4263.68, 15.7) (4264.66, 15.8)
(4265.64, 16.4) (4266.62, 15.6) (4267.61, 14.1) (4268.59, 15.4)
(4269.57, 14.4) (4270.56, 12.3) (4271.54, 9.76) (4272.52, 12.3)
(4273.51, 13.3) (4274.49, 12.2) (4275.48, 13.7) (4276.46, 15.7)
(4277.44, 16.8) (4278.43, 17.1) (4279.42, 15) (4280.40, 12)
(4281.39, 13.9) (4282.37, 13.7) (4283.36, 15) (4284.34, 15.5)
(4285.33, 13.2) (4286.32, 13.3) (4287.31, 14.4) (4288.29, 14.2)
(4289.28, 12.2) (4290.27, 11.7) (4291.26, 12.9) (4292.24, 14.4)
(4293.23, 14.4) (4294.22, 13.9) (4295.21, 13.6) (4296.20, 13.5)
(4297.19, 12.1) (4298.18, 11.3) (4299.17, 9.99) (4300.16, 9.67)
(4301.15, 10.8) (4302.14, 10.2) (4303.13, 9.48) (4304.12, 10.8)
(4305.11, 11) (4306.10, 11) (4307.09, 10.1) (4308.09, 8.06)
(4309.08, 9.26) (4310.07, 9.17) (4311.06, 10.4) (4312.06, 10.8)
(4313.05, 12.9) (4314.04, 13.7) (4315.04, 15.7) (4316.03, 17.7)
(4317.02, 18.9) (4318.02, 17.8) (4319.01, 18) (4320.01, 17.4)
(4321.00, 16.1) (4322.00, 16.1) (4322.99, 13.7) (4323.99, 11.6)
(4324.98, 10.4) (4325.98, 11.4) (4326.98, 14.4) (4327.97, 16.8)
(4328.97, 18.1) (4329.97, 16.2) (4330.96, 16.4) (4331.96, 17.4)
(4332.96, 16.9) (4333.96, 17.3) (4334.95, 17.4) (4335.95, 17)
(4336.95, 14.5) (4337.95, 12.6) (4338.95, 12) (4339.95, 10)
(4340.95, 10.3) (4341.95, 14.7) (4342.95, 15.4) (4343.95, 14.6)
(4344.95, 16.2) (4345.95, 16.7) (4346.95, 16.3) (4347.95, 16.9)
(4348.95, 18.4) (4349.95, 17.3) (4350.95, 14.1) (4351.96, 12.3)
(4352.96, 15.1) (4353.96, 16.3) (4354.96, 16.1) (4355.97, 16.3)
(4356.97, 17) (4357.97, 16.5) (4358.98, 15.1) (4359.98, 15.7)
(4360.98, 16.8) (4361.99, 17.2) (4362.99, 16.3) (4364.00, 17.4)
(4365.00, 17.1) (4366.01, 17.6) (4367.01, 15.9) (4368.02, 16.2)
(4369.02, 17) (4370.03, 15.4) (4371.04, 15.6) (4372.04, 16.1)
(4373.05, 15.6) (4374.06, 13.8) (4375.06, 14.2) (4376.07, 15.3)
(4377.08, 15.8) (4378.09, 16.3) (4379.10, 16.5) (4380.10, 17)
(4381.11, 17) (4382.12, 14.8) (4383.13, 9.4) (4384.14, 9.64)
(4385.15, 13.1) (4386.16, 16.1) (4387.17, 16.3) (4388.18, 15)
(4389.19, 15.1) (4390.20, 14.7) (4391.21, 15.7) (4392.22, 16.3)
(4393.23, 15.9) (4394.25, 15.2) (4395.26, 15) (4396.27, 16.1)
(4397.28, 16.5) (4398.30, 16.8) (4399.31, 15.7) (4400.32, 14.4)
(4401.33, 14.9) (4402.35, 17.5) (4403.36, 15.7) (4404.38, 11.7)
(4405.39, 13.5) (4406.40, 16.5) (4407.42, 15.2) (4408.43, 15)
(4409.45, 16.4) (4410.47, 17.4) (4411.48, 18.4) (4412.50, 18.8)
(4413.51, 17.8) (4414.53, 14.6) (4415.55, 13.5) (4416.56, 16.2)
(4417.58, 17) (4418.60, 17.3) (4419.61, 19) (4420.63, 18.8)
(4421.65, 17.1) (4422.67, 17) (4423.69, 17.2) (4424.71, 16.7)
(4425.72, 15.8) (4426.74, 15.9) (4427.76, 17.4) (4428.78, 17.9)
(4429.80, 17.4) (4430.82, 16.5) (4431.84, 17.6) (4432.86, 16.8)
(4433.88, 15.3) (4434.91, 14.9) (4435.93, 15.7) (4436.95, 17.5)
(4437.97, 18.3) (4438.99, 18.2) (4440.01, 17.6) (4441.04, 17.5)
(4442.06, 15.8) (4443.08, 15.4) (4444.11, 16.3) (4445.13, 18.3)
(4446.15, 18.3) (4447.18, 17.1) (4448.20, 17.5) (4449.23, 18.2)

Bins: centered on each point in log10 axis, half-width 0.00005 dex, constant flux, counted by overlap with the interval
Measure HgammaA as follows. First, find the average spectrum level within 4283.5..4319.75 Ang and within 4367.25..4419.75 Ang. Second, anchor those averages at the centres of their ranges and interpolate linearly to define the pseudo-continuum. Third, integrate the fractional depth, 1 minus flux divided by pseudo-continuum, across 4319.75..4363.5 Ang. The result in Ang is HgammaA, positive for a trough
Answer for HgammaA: -4.33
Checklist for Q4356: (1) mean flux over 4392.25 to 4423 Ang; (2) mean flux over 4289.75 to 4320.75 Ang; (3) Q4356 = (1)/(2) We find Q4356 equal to 1.28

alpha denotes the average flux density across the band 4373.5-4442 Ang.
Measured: 16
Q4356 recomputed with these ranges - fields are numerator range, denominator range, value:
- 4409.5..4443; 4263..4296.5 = 1.21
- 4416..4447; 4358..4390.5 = 1.10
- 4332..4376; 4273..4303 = 1.18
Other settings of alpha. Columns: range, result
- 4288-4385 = 14.4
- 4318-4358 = 15.3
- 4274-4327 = 13.2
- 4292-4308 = 11.5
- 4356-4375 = 16.2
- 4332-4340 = 15.1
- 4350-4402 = 15.5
